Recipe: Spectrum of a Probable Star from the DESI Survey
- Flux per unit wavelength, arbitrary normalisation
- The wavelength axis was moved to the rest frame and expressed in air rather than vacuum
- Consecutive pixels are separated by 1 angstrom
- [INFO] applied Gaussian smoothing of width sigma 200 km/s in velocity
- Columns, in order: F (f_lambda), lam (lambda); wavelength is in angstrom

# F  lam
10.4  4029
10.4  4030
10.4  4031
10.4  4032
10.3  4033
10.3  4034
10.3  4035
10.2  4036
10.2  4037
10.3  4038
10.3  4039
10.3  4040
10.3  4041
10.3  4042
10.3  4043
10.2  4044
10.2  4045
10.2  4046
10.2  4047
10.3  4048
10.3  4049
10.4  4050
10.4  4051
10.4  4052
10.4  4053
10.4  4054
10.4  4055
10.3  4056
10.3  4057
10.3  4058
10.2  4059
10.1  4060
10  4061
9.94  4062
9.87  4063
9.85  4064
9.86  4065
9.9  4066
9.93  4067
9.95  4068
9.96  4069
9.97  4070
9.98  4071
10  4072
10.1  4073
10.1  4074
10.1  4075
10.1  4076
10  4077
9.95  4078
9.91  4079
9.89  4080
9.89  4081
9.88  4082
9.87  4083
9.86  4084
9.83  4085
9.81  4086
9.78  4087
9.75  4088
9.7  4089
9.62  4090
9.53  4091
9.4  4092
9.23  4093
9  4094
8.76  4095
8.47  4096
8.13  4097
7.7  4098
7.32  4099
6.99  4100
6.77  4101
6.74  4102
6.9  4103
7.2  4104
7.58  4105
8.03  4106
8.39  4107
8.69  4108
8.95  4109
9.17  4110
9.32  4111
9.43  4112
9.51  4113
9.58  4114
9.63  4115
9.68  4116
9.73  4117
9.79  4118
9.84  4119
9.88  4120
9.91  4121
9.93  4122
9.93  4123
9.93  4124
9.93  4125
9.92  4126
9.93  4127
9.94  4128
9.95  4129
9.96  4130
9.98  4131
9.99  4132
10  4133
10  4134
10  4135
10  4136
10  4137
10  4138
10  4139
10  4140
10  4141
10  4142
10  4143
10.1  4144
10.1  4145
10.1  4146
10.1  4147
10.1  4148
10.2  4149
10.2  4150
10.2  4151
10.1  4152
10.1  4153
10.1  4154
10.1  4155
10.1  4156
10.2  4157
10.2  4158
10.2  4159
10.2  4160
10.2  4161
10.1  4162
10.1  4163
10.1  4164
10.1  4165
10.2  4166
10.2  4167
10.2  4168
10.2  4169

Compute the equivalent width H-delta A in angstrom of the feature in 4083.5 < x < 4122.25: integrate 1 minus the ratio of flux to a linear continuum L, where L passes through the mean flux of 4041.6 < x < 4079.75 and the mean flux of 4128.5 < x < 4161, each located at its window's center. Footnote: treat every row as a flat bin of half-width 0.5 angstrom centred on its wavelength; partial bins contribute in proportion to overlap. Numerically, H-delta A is 4.6 angstrom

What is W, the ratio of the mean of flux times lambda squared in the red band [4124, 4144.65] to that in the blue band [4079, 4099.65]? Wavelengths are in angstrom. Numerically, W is 1.10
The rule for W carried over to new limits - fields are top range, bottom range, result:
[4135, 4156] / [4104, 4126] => 1.09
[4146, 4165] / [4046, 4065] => 1.04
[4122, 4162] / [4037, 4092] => 1.04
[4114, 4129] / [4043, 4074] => 1.00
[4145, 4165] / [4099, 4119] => 1.21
